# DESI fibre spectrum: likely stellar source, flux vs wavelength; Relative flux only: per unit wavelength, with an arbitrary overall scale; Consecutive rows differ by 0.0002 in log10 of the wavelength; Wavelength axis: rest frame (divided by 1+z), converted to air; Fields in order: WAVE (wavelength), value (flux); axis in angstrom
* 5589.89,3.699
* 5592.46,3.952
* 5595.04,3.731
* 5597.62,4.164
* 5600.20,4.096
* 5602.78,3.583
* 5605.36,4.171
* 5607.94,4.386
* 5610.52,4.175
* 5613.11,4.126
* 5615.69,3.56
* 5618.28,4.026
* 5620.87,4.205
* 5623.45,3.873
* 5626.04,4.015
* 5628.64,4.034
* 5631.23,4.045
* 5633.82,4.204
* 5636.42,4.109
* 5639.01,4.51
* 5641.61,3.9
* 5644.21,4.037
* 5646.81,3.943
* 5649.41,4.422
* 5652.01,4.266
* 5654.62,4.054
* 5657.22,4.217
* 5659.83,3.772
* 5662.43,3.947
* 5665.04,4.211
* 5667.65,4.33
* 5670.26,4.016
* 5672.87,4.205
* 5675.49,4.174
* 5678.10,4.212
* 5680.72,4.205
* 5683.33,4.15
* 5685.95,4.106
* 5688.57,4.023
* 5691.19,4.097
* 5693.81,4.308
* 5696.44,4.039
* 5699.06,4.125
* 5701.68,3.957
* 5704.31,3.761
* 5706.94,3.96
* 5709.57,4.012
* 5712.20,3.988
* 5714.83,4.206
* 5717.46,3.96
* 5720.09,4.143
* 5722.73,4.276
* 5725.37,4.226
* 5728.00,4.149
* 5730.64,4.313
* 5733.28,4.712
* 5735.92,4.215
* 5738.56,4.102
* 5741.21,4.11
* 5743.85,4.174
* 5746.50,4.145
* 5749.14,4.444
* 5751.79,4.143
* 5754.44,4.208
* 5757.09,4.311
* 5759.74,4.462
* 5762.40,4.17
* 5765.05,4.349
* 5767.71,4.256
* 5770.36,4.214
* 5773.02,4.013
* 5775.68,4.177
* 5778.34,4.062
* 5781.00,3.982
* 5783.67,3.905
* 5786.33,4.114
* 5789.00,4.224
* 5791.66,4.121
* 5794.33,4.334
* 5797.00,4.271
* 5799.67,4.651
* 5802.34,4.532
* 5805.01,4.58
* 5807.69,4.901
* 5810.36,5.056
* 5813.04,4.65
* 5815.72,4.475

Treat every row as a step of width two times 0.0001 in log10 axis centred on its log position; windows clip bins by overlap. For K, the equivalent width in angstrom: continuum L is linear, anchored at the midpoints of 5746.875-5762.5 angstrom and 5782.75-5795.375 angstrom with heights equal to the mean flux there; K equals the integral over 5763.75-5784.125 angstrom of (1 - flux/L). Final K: 0.4 angstrom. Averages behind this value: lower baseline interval 4.29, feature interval 4.13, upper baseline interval 4.14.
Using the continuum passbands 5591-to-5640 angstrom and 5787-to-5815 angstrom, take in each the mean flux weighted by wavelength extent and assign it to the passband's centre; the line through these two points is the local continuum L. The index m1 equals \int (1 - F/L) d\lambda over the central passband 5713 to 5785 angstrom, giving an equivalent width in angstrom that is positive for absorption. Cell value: 3.1 angstrom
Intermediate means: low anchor 4.05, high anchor 4.52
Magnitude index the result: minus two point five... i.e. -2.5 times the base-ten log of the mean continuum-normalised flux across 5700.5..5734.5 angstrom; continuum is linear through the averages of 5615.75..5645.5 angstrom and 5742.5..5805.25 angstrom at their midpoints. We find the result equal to 0.01 mag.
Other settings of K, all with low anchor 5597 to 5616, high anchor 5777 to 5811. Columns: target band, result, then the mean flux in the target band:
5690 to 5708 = 0.70 angstrom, 4.04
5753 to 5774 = 0.25 angstrom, 4.25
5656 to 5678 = 0.19 angstrom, 4.11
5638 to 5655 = -0.19 angstrom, 4.16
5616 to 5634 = 0.27 angstrom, 4.02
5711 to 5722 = 0.37 angstrom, 4.09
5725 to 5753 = 0.09 angstrom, 4.25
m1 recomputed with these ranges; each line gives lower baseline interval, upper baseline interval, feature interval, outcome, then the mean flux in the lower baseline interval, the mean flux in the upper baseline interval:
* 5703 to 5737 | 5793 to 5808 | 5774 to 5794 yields 1.57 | 4.15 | 4.52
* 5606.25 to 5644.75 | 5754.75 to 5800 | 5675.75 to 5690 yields -0.05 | 4.08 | 4.2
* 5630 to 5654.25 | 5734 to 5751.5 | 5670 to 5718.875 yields 1.22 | 4.16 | 4.21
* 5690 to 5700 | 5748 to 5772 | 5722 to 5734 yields -0.31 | 4.14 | 4.28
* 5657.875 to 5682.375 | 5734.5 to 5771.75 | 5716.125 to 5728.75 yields 0.13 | 4.12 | 4.24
